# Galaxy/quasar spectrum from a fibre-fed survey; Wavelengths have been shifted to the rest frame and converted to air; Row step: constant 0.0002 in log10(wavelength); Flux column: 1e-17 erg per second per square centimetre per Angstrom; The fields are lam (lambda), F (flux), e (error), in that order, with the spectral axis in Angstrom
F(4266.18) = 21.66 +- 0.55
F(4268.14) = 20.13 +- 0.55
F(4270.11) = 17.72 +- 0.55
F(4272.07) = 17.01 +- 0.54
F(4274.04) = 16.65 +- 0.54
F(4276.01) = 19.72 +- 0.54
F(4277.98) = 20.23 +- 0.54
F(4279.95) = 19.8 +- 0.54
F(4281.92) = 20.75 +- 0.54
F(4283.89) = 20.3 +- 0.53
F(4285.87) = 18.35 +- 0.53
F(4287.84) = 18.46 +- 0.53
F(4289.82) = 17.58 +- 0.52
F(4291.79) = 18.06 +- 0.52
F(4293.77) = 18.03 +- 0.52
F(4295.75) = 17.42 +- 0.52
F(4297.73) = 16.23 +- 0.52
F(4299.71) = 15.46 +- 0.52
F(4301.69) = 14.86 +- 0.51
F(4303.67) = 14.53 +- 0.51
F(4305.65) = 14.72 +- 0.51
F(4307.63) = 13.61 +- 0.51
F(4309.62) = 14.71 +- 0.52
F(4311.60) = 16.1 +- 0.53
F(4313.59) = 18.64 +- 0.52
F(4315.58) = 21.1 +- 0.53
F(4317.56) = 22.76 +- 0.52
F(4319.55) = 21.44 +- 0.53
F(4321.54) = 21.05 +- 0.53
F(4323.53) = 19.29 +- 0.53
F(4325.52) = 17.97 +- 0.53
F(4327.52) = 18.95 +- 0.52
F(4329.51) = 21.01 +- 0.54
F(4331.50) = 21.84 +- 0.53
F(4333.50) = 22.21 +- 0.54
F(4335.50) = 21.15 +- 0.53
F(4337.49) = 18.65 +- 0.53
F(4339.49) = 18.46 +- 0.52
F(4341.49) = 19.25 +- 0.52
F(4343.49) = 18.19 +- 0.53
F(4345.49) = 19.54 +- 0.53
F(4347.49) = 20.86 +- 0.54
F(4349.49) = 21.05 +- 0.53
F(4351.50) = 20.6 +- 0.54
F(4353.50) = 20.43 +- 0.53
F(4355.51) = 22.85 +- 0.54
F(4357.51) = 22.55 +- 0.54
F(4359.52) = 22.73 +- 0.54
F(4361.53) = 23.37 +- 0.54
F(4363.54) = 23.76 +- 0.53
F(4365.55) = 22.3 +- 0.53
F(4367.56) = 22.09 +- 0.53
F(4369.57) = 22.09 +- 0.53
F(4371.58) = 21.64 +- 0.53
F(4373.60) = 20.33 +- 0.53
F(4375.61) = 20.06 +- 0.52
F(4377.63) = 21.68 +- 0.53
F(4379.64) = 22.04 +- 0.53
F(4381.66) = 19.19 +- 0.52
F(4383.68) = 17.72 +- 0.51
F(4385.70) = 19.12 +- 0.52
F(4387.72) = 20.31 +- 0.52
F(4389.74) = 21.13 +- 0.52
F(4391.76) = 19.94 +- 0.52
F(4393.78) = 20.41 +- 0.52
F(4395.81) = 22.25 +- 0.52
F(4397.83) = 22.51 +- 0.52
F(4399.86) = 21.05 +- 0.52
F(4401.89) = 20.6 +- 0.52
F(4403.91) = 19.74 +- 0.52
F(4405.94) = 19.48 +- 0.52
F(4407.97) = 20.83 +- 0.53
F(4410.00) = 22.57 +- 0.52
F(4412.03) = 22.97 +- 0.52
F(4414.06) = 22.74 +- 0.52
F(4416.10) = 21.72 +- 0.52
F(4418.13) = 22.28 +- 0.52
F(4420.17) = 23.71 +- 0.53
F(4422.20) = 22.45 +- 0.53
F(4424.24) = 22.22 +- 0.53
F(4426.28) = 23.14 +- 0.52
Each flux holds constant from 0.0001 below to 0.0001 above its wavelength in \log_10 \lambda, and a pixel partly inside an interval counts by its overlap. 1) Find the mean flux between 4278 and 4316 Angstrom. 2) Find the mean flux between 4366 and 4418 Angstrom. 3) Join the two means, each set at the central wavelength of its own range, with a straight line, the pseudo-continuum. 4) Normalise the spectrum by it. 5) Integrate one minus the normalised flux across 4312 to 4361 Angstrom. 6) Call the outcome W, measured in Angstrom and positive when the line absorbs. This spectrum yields -4.3 Angstrom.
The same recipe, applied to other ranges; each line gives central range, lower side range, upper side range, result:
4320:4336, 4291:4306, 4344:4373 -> -1.3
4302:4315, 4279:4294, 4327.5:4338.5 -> 2.8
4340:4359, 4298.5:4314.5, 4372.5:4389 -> -2.6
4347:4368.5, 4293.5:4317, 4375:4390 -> -3.6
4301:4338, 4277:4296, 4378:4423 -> 1.7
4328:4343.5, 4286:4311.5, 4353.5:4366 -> 0.0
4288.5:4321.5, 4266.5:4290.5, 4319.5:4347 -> 3.6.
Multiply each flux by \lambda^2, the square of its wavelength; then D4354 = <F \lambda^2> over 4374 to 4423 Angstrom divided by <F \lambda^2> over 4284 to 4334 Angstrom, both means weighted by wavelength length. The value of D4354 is 1.2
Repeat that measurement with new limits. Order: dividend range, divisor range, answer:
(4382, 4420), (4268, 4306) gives 1.24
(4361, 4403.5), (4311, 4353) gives 1.08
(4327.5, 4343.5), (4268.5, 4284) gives 1.09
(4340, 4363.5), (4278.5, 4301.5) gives 1.20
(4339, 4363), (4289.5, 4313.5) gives 1.34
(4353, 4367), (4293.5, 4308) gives 1.49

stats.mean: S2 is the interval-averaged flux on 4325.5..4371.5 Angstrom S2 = 21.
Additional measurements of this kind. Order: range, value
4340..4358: 20.5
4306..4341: 19.3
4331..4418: 21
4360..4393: 21.1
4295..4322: 17.3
